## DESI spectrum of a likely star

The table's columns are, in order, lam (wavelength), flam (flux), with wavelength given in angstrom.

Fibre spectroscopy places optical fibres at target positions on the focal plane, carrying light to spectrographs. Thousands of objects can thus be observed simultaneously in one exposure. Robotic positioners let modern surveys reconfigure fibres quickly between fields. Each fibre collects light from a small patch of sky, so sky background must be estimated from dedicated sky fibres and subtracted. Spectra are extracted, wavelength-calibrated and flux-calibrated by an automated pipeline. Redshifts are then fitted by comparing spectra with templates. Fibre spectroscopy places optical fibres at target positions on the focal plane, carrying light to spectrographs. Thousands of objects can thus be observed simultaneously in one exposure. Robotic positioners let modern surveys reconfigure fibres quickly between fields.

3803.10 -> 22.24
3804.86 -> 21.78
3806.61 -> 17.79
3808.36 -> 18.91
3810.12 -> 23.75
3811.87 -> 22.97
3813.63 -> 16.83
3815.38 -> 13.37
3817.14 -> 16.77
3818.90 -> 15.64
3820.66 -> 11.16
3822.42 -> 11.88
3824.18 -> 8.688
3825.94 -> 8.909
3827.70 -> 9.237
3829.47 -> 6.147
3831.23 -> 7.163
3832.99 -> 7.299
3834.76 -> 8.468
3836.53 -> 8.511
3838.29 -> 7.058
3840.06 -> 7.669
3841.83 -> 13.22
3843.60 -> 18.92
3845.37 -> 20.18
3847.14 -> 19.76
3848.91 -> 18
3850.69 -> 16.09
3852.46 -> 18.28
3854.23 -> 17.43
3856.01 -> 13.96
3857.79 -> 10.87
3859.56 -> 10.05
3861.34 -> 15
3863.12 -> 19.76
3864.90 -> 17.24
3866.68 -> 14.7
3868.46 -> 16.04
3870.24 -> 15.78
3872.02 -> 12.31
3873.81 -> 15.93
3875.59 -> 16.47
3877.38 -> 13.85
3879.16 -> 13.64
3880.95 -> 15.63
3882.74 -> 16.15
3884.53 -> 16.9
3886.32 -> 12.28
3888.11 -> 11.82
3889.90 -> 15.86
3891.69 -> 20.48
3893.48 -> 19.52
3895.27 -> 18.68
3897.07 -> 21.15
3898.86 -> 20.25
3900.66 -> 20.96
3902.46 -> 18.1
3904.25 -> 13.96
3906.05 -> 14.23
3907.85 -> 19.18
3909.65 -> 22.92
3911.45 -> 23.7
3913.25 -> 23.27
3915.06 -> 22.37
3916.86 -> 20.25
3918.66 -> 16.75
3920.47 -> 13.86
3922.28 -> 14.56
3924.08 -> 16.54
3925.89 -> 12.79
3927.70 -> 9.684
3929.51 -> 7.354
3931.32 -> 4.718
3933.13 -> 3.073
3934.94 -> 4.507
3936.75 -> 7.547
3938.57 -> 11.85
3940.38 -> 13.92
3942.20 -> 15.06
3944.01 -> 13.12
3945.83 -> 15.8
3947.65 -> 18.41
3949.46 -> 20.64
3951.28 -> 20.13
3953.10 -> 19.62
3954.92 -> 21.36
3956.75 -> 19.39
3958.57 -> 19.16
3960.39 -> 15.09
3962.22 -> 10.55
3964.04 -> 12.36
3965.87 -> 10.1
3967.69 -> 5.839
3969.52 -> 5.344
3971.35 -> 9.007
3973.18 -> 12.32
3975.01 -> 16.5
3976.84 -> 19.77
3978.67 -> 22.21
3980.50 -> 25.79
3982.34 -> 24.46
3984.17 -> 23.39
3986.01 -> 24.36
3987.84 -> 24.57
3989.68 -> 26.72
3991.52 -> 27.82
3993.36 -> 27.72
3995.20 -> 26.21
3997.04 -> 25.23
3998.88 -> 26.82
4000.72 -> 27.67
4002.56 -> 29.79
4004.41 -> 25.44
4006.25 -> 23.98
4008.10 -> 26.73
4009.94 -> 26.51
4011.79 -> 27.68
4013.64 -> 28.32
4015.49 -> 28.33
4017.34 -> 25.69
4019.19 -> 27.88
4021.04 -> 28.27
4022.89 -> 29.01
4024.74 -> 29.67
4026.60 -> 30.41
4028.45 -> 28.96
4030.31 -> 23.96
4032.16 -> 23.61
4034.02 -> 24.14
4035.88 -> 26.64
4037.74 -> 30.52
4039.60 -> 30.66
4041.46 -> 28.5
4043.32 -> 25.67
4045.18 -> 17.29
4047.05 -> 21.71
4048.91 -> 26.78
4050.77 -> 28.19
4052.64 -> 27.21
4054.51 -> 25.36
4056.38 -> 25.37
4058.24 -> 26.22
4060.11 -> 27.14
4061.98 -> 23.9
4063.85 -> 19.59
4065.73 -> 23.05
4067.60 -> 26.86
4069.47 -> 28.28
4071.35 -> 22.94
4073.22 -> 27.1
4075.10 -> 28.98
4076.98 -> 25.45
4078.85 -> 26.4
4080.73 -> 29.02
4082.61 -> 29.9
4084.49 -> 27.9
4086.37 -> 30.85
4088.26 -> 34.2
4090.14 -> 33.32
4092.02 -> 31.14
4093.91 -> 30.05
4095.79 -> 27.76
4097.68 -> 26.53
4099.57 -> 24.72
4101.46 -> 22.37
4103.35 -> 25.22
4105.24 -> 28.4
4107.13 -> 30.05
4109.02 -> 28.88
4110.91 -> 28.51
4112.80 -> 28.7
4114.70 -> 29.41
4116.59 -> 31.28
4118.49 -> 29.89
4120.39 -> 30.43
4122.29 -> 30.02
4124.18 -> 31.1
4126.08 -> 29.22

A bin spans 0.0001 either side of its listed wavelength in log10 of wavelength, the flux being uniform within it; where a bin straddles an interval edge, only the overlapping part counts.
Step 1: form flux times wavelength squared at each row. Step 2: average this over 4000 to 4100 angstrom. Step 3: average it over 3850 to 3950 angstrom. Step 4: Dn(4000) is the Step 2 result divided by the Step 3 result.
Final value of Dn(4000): 1.89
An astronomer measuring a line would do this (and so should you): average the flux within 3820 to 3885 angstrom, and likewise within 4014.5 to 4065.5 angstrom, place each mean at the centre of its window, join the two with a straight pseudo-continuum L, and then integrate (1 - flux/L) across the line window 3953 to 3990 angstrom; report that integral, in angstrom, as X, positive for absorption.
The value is 7.44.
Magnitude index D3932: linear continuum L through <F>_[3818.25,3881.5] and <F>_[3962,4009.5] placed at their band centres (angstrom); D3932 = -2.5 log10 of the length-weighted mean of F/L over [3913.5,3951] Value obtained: 0.315 mag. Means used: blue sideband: 13.3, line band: 13.4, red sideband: 21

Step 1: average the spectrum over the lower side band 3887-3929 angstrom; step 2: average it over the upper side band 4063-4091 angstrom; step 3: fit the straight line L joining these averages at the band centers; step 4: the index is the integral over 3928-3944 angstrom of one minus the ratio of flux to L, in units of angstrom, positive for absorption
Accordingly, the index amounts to 8.8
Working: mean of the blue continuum 17.7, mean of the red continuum 27.6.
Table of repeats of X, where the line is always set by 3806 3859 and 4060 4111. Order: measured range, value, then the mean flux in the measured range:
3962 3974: 6.7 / 9.27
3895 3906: -0.7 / 18.5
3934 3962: 6.3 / 15.6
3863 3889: 1.6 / 15.1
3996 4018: -3.5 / 26.9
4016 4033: -2.4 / 27.5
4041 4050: 0.5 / 23.8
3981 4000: -2.9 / 25.7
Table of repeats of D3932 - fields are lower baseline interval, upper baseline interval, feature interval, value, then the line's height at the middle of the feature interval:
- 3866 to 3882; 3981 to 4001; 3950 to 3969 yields 0.43 mag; 22.9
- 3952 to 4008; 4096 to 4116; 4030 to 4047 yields -0.08 mag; 23.6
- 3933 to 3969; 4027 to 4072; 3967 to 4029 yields -0.22 mag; 19.5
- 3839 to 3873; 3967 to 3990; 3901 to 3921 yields -0.14 mag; 16.8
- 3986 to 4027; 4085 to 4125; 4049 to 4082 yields 0.09 mag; 28.4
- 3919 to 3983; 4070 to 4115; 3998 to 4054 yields -0.25 mag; 21.6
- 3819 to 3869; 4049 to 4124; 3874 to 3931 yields -0.02 mag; 16.5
